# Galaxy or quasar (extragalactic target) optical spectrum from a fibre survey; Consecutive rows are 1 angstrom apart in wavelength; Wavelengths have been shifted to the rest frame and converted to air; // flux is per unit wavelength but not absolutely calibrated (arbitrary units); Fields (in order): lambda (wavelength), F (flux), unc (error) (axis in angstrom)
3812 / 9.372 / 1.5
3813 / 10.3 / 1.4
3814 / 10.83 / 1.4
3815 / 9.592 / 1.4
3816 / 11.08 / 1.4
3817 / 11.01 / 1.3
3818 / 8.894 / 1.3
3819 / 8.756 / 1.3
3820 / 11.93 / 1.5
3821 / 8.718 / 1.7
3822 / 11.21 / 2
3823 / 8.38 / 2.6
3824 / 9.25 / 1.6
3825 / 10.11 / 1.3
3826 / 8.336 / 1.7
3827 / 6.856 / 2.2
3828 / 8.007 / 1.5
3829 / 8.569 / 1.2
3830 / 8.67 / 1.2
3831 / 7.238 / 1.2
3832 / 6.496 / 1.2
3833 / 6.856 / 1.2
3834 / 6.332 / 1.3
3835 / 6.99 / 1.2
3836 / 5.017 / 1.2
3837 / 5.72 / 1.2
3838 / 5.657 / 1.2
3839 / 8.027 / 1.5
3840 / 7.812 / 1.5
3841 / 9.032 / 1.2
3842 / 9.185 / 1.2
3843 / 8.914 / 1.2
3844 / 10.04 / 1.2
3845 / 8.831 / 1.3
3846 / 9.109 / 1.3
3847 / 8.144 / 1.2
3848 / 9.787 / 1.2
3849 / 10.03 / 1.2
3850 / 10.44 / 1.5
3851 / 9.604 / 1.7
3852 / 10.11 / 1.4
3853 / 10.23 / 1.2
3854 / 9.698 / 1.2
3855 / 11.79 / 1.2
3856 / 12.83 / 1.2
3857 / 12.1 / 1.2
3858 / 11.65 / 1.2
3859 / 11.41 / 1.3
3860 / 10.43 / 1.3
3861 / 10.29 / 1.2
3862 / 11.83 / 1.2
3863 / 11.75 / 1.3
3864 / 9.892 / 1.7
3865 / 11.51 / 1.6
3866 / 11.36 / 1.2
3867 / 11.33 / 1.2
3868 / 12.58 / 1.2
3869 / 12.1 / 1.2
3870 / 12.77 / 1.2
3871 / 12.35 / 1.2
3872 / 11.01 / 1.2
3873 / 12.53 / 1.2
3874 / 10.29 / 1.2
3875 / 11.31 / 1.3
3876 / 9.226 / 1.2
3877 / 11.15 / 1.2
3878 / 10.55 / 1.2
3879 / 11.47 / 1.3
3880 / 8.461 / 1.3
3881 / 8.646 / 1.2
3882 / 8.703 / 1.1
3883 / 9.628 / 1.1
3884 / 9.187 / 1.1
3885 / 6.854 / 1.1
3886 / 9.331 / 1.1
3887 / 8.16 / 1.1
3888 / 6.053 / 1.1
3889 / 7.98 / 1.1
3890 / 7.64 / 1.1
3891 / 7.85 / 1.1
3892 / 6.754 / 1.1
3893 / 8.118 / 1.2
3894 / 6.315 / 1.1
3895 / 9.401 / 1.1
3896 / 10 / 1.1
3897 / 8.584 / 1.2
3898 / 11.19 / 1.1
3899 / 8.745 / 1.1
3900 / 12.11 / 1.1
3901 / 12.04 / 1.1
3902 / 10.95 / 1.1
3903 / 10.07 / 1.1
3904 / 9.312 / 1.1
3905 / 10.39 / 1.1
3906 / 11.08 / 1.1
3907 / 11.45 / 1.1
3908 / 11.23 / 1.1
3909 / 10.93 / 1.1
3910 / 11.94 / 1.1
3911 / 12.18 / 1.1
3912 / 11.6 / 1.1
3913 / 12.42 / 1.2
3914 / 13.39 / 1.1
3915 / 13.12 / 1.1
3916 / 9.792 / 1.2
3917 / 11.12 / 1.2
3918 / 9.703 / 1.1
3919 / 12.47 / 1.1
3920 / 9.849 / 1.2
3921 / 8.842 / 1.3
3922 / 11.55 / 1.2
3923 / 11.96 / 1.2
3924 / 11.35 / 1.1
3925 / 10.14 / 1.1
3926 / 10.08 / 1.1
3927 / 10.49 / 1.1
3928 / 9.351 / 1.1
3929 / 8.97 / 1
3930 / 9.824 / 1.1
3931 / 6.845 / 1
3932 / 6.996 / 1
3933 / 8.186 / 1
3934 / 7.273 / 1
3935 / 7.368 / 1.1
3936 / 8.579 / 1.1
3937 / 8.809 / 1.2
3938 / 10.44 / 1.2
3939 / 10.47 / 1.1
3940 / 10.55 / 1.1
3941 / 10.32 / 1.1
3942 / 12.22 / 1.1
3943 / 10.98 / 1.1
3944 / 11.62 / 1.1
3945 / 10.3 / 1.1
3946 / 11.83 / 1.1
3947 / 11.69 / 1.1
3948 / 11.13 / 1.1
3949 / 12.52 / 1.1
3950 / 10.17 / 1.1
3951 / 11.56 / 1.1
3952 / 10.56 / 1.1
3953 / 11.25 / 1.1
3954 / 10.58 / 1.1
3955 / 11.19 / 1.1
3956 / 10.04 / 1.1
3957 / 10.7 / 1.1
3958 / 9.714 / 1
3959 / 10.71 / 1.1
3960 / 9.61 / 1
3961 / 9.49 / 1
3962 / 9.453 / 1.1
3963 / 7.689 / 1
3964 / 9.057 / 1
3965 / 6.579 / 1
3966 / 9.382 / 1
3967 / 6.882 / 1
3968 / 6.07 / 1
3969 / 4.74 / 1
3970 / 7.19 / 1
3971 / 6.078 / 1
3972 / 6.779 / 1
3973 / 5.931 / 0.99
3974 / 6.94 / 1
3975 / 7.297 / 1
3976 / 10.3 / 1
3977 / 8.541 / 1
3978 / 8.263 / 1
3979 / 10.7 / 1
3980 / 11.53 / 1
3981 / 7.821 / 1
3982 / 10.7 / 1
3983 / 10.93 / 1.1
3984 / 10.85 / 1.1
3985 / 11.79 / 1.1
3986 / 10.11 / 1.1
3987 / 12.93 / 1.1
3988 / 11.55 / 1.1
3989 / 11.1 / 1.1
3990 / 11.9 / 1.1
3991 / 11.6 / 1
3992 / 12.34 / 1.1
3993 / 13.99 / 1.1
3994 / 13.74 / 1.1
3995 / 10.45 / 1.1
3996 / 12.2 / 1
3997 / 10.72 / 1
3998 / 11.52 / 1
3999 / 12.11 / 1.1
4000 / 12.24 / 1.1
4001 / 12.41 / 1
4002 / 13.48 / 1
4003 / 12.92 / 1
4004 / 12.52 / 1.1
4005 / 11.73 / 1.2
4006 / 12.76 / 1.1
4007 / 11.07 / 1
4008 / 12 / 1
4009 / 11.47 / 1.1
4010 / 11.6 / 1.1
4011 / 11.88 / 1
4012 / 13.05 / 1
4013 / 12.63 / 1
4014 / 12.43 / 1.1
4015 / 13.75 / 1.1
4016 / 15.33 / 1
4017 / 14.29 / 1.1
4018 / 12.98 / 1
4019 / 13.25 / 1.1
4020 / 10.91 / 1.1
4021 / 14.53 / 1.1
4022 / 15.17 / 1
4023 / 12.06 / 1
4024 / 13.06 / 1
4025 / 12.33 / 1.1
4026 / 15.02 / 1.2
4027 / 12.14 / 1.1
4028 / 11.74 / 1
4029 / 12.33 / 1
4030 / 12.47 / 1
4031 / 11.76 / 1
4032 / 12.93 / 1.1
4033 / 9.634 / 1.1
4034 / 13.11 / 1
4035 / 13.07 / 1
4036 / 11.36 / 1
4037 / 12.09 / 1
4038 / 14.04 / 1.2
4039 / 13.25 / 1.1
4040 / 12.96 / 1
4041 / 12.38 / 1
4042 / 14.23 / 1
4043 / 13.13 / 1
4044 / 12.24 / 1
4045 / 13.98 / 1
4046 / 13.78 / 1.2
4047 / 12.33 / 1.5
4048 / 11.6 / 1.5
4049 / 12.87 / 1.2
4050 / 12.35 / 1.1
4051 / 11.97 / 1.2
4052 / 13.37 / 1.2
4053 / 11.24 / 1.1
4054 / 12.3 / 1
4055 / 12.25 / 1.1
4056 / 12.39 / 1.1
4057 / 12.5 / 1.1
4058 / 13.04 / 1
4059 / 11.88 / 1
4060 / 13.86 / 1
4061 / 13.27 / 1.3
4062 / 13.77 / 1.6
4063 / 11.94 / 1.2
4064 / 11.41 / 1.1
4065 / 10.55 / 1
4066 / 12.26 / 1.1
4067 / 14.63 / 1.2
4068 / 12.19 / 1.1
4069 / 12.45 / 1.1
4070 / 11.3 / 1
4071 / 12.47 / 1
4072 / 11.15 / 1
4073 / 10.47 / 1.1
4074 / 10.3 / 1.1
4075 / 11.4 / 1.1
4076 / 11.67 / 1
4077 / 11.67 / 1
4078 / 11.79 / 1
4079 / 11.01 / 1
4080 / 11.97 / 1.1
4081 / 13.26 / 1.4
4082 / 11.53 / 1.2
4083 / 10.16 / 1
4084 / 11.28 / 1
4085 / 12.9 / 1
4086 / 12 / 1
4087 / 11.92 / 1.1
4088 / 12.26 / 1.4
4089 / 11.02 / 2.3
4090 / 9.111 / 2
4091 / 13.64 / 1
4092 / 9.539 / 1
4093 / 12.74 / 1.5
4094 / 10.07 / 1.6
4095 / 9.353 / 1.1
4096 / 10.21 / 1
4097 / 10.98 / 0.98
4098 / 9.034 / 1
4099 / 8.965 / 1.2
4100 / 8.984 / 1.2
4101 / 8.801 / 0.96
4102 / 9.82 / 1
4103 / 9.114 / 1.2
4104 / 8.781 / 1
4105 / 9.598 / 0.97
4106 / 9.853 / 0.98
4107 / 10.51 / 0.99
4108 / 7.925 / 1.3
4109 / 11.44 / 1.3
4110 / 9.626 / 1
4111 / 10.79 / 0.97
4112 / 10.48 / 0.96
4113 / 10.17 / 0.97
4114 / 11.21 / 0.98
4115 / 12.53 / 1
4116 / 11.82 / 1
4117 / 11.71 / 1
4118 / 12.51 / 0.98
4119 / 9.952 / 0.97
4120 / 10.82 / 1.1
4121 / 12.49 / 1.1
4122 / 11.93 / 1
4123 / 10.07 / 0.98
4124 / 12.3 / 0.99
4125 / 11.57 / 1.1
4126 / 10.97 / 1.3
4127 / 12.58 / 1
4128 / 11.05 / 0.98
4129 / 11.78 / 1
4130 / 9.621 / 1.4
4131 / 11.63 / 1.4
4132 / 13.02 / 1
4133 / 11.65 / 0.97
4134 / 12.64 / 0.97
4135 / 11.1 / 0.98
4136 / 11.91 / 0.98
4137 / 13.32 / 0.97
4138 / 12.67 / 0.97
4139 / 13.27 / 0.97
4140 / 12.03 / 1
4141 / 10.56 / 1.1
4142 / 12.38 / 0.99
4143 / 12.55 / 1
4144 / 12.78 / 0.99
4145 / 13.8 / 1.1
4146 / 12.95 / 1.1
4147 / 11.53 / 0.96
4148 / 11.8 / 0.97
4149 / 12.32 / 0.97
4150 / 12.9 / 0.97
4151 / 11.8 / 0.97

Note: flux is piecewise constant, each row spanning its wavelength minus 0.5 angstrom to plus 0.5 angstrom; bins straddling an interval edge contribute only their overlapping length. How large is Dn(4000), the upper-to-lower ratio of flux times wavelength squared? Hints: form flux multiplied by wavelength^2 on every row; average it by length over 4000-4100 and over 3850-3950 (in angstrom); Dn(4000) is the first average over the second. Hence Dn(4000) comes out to 1.3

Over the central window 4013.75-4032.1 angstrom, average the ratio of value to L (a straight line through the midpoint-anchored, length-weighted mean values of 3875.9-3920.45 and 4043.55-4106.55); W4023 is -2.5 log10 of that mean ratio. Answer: -0.18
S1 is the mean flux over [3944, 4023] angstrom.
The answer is 10.8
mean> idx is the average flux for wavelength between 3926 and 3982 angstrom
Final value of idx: 9.28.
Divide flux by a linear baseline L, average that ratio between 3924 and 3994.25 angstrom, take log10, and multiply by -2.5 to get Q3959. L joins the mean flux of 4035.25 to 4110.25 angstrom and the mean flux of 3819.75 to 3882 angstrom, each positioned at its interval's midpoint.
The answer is 0.09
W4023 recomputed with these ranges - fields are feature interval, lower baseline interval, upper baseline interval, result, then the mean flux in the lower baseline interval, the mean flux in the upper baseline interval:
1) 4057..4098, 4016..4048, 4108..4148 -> 0.057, 12.9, 11.7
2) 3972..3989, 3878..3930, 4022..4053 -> 0.187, 9.98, 12.7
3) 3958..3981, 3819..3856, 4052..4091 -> 0.275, 8.7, 12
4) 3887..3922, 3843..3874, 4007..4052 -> 0.128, 10.9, 12.7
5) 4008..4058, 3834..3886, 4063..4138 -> -0.176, 9.95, 11.2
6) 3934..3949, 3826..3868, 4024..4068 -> 0.046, 9.29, 12.6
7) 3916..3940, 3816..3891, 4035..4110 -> 0.066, 9.51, 11.6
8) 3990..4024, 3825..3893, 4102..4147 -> -0.195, 9.41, 11.4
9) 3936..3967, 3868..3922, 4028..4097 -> 0.057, 10.2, 12.1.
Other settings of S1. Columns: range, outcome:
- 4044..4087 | 12.2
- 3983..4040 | 12.4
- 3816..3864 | 9.22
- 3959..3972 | 7.77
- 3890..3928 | 10.4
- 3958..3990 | 8.99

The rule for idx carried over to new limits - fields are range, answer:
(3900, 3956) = 10.6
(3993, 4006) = 12.3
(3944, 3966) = 10.3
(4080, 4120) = 10.7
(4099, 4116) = 10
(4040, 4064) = 12.7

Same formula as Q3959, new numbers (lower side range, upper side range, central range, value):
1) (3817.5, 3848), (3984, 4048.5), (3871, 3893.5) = 0.021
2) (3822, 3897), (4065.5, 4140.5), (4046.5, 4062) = -0.157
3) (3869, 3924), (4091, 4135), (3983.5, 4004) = -0.151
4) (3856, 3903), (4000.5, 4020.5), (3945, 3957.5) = 0.040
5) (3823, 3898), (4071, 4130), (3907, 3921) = -0.177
